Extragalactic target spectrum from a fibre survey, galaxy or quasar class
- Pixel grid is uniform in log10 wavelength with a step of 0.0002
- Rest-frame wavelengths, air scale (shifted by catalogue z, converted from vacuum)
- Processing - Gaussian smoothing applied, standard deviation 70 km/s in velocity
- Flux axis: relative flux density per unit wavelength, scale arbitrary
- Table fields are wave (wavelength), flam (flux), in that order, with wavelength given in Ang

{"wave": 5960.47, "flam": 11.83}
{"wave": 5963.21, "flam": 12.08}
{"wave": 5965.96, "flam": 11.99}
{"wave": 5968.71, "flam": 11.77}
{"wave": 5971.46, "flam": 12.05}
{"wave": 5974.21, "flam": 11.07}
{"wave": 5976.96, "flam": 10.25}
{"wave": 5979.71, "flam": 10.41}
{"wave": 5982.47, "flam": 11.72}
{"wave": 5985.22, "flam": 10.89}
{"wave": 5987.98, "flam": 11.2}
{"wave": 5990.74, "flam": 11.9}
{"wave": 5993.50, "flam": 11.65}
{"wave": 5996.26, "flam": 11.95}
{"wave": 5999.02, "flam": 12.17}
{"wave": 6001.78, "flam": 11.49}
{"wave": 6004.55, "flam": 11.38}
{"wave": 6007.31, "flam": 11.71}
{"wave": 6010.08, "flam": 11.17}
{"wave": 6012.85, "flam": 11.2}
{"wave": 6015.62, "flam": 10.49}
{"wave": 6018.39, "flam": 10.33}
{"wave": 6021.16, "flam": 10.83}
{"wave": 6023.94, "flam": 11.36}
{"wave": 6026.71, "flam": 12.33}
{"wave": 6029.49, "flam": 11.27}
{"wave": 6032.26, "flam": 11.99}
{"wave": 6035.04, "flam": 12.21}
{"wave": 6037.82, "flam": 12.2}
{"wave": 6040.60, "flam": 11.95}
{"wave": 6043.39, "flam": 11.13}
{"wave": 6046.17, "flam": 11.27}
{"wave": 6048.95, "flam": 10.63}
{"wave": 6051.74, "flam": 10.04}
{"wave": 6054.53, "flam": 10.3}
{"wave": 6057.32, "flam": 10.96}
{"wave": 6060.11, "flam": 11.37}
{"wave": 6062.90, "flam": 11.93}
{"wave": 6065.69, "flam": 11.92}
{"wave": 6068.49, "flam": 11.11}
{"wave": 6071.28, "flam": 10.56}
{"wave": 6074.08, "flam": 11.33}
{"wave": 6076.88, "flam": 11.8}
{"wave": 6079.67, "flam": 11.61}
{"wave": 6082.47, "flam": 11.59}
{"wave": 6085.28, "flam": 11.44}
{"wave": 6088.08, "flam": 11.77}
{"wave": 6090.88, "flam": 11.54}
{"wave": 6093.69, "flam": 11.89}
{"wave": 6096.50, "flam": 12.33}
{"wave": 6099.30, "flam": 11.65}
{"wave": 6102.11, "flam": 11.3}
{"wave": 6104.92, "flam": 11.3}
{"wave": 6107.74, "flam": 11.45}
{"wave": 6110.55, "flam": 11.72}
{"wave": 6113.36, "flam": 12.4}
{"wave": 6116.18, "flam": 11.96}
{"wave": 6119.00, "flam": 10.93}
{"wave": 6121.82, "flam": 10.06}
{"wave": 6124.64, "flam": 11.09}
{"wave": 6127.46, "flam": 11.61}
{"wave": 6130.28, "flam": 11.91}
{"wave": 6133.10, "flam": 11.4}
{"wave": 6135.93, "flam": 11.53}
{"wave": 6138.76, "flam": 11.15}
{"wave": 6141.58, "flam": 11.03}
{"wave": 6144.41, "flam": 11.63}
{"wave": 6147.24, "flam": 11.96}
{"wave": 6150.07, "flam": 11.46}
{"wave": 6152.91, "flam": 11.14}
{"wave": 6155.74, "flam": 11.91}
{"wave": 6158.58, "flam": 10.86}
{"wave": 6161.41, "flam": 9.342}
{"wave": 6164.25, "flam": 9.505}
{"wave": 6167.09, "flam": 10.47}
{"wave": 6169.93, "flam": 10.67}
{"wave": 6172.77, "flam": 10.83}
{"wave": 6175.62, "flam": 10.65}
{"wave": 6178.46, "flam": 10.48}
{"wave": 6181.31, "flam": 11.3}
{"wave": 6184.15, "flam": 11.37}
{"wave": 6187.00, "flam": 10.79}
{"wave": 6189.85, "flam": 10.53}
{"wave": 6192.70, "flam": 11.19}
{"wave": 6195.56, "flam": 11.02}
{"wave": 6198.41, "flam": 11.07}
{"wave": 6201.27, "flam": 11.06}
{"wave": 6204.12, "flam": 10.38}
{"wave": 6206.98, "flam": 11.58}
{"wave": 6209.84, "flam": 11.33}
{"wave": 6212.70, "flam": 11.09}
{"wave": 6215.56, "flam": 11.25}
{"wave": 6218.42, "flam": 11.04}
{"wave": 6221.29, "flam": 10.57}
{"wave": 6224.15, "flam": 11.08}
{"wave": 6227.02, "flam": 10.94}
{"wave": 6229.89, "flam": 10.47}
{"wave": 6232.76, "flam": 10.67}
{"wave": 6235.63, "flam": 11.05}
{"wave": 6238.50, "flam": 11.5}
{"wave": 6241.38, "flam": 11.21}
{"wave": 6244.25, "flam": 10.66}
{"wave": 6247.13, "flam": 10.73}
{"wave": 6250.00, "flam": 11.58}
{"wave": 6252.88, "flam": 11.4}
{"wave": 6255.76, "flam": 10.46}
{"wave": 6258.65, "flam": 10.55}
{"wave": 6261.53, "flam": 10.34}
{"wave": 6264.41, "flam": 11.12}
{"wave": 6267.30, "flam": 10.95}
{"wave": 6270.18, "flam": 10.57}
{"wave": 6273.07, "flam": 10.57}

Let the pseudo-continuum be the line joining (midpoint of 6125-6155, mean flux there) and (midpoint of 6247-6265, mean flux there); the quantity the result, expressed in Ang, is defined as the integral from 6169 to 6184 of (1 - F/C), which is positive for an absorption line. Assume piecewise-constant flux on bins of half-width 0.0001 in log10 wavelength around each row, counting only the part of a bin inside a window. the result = 0.6 Ang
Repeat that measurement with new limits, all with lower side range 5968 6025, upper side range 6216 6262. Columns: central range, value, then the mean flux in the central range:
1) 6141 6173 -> 0.4 Ang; 10.9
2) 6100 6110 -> -0.3 Ang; 11.4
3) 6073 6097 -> -1.2 Ang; 11.7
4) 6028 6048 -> -0.9 Ang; 11.7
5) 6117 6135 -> -0.2 Ang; 11.2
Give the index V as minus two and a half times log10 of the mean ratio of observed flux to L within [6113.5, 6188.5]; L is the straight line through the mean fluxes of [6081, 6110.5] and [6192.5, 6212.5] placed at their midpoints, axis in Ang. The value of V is 0.028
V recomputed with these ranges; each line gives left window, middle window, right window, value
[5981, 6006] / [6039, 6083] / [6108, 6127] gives 0.02 mag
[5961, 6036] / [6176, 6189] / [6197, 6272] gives 0.01 mag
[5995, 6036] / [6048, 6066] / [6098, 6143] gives 0.04 mag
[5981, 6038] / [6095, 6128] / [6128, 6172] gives -0.03 mag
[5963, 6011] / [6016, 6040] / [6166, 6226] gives -0.02 mag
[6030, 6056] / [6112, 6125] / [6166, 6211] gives -0.02 mag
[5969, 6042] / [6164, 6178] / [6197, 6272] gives 0.06 mag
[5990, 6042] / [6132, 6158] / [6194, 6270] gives -0.02 mag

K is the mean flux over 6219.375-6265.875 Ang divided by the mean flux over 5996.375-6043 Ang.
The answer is 0.95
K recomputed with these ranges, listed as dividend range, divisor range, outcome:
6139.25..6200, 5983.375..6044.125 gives 0.95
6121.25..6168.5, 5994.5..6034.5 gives 0.97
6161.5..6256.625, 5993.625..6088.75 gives 0.96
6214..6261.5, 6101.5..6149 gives 0.96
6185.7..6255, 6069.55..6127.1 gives 0.96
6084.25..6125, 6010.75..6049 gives 1.01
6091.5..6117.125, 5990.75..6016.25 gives 1.02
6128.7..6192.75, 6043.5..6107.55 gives 0.97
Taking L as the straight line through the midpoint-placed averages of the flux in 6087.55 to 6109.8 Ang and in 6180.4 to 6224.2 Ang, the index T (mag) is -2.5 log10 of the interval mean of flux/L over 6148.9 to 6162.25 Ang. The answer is 0.03 mag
